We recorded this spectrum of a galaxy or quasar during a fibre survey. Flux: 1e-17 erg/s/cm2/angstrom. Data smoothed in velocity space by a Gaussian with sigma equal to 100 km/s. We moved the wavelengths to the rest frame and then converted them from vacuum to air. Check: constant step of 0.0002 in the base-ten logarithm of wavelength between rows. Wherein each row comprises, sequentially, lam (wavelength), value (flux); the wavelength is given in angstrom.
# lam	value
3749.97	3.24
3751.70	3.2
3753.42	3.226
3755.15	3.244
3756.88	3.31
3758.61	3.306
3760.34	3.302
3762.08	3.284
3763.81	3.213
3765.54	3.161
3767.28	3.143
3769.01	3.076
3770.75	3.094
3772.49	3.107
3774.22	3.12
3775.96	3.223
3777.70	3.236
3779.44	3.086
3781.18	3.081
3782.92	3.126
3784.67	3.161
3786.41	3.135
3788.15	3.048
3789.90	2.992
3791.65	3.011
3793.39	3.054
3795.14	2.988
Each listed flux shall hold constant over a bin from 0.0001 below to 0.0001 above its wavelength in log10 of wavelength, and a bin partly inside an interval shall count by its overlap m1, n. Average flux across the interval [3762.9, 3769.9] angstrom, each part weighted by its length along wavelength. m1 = 3.15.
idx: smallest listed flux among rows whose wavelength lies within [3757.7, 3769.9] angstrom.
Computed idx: 3.076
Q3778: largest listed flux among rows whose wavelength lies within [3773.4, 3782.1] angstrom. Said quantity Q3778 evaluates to 3.236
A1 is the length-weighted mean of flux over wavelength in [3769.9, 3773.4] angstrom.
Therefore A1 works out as 3.1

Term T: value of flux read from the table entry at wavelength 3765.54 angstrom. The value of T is 3.161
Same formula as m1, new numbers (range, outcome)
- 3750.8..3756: 3.23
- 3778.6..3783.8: 3.09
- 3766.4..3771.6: 3.1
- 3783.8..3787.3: 3.15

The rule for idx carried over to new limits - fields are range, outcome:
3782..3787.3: 3.126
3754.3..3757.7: 3.244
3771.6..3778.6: 3.107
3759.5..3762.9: 3.284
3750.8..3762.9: 3.2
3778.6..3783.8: 3.081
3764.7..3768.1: 3.143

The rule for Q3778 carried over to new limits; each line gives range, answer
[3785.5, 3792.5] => 3.135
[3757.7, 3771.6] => 3.306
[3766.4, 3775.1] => 3.143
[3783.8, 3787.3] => 3.161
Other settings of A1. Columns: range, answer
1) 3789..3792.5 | 2.99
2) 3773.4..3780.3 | 3.17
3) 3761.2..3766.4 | 3.22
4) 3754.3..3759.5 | 3.29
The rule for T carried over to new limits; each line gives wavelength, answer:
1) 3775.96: 3.223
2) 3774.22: 3.12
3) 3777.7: 3.236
